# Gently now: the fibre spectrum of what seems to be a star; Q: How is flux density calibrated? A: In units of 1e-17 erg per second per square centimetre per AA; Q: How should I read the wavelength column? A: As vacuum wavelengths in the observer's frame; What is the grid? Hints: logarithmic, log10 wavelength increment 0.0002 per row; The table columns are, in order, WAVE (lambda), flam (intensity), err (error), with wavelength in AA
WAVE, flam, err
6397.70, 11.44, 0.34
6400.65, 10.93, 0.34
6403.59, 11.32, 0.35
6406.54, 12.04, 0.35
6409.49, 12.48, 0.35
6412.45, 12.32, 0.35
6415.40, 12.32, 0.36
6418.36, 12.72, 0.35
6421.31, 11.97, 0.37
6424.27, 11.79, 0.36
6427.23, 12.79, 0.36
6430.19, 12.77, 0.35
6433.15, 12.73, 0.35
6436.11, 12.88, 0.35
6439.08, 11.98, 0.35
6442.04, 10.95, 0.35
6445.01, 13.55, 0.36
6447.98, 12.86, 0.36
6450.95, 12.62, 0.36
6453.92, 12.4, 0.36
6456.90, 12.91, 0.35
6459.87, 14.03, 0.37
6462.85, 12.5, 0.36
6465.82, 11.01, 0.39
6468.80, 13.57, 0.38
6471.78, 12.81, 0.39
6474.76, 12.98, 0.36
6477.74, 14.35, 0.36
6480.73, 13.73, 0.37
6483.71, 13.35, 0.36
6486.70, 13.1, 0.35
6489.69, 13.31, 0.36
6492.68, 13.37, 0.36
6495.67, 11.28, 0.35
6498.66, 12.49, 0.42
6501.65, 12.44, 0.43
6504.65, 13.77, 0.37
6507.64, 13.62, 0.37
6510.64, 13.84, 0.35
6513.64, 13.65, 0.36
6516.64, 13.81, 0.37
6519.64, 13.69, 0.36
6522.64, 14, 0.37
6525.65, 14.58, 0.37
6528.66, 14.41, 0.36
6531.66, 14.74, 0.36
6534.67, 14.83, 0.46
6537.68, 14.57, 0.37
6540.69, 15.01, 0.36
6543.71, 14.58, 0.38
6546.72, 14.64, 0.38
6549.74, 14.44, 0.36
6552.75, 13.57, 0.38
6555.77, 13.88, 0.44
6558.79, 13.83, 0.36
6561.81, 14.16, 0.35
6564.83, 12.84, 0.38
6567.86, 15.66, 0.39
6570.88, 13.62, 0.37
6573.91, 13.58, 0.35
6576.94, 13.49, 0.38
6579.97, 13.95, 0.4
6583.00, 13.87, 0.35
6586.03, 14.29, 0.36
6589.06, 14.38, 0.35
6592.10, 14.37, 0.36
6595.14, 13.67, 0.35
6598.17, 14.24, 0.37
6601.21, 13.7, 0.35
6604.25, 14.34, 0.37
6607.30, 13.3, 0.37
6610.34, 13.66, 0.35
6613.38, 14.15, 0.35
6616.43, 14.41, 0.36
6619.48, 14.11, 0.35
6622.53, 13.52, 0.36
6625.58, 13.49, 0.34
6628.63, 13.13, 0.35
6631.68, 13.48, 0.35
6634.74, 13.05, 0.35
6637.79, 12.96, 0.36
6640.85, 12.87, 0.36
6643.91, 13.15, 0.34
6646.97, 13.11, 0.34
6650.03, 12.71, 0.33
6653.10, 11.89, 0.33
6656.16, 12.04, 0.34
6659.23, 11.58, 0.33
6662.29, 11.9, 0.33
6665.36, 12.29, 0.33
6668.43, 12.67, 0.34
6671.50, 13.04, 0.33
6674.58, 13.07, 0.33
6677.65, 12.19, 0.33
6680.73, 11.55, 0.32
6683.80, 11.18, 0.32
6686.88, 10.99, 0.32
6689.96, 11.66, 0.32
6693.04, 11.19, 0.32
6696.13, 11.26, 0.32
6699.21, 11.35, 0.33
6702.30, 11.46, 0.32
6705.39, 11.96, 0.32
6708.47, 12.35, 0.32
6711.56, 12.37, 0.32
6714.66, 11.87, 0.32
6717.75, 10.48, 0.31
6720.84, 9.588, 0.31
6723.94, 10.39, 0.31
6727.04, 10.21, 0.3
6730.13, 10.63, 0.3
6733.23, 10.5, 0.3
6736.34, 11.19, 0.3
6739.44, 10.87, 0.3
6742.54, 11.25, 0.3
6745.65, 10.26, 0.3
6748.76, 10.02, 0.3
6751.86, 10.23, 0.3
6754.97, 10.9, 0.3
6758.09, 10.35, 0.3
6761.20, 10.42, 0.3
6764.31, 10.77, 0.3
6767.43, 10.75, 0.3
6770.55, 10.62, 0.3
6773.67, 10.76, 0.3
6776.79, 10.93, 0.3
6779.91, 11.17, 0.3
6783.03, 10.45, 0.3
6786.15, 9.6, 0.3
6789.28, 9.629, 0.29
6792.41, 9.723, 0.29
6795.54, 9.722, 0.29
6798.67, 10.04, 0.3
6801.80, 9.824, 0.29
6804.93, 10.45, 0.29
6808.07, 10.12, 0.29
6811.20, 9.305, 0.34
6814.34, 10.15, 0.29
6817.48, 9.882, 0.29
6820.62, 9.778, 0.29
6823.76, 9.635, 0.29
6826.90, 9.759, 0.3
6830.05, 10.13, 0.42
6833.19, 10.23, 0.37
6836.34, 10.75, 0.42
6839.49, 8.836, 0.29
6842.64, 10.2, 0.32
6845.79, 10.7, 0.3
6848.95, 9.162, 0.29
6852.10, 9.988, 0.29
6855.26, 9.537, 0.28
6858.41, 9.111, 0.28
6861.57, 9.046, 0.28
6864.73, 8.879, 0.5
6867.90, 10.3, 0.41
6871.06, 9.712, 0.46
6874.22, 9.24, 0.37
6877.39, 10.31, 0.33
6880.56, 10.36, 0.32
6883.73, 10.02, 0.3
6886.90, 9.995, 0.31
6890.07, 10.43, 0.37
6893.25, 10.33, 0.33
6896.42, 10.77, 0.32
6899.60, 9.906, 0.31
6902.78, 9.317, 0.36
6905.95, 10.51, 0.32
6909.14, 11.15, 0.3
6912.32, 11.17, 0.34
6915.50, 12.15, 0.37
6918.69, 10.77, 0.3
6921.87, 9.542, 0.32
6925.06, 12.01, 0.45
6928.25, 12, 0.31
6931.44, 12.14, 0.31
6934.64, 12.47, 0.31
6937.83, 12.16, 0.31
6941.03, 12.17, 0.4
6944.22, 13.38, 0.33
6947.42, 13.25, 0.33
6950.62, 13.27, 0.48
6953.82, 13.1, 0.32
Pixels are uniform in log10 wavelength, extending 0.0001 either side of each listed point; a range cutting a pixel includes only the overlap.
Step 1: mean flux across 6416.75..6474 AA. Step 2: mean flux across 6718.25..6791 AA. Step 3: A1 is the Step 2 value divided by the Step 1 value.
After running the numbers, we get 0.8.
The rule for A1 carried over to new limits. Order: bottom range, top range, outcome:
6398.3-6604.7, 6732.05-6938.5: 0.78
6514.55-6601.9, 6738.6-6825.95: 0.73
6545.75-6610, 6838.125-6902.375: 0.70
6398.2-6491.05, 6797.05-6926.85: 0.80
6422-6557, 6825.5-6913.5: 0.75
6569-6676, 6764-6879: 0.75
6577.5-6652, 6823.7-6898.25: 0.73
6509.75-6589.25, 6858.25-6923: 0.72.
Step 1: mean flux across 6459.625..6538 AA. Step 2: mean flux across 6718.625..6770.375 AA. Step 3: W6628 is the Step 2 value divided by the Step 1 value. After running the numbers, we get 0.78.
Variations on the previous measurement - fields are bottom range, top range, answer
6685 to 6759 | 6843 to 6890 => 0.89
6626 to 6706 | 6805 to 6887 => 0.80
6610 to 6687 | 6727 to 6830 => 0.80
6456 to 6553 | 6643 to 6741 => 0.85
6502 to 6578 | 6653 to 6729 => 0.82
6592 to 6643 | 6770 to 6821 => 0.74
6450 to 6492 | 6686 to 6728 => 0.86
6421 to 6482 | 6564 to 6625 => 1.10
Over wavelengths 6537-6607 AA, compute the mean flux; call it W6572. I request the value 14.1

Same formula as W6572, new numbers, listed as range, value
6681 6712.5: 11.6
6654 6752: 11.4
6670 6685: 12.2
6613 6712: 12.5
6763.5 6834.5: 10.1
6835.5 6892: 9.8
